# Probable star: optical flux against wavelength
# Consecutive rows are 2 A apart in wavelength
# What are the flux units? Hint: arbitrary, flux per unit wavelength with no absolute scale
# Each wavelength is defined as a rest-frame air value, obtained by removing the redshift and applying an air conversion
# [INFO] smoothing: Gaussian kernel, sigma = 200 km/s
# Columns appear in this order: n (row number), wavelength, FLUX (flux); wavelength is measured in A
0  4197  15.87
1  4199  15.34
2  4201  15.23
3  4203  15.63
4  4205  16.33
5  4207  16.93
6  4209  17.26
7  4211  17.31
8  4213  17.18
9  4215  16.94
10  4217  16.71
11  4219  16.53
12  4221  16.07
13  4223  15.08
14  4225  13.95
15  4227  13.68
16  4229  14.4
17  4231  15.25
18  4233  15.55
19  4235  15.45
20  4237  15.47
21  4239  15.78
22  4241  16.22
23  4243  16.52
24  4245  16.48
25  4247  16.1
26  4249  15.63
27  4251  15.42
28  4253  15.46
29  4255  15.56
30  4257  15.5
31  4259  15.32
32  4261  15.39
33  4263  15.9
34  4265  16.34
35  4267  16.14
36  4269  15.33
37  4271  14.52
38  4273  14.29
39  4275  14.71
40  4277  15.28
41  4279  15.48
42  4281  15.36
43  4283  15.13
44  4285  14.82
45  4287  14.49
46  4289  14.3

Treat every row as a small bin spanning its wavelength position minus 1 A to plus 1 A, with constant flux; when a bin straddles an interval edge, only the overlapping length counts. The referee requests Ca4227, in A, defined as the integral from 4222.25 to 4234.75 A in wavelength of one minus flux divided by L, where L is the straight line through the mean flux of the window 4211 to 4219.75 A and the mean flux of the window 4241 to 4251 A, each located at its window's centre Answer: 1.41 A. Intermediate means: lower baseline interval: 16.9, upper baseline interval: 16.1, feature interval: 14.7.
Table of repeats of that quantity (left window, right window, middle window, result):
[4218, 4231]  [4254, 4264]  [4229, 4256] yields -0.79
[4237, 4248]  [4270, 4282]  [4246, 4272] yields -0.06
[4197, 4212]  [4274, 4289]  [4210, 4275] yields -0.10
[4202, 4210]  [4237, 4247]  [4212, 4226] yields 0.29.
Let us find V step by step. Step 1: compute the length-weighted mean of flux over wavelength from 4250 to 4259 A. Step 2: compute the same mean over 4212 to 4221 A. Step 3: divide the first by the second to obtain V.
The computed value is 0.92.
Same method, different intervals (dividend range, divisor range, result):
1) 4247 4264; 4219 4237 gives 1.03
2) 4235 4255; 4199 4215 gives 0.96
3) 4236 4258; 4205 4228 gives 0.98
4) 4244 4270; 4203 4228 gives 0.97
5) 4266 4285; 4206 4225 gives 0.92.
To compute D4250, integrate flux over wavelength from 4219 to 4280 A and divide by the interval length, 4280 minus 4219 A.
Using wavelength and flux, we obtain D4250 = 15.4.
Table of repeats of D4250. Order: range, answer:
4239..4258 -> 15.9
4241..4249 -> 16.3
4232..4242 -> 15.7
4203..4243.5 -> 15.9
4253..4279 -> 15.4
